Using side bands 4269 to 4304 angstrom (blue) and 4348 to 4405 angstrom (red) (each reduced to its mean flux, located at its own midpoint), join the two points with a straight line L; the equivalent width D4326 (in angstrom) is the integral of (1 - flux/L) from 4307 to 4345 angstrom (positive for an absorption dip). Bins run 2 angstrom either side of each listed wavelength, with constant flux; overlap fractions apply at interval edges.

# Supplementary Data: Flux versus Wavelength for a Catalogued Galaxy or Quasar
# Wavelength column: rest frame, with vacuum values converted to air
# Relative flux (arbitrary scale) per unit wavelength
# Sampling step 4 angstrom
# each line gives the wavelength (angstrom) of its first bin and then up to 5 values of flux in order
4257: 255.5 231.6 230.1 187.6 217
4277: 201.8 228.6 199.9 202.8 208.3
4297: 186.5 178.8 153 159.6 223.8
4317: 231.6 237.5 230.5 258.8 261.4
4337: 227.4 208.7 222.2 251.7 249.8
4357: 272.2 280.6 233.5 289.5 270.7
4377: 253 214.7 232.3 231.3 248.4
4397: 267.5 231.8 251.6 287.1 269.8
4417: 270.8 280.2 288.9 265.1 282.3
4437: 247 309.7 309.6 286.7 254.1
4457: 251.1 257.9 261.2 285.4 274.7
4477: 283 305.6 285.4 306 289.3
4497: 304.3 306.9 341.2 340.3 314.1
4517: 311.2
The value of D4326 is -0.5 angstrom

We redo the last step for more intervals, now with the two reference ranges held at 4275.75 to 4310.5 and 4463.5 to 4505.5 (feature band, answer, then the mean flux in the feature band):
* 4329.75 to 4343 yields -1.3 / 235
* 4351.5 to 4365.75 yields -2.2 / 262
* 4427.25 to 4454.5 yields -1.0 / 280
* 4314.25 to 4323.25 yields -1.3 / 234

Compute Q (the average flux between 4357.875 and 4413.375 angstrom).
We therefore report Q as 254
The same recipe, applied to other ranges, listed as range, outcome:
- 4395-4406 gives 250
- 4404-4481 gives 276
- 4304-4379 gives 239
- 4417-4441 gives 276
